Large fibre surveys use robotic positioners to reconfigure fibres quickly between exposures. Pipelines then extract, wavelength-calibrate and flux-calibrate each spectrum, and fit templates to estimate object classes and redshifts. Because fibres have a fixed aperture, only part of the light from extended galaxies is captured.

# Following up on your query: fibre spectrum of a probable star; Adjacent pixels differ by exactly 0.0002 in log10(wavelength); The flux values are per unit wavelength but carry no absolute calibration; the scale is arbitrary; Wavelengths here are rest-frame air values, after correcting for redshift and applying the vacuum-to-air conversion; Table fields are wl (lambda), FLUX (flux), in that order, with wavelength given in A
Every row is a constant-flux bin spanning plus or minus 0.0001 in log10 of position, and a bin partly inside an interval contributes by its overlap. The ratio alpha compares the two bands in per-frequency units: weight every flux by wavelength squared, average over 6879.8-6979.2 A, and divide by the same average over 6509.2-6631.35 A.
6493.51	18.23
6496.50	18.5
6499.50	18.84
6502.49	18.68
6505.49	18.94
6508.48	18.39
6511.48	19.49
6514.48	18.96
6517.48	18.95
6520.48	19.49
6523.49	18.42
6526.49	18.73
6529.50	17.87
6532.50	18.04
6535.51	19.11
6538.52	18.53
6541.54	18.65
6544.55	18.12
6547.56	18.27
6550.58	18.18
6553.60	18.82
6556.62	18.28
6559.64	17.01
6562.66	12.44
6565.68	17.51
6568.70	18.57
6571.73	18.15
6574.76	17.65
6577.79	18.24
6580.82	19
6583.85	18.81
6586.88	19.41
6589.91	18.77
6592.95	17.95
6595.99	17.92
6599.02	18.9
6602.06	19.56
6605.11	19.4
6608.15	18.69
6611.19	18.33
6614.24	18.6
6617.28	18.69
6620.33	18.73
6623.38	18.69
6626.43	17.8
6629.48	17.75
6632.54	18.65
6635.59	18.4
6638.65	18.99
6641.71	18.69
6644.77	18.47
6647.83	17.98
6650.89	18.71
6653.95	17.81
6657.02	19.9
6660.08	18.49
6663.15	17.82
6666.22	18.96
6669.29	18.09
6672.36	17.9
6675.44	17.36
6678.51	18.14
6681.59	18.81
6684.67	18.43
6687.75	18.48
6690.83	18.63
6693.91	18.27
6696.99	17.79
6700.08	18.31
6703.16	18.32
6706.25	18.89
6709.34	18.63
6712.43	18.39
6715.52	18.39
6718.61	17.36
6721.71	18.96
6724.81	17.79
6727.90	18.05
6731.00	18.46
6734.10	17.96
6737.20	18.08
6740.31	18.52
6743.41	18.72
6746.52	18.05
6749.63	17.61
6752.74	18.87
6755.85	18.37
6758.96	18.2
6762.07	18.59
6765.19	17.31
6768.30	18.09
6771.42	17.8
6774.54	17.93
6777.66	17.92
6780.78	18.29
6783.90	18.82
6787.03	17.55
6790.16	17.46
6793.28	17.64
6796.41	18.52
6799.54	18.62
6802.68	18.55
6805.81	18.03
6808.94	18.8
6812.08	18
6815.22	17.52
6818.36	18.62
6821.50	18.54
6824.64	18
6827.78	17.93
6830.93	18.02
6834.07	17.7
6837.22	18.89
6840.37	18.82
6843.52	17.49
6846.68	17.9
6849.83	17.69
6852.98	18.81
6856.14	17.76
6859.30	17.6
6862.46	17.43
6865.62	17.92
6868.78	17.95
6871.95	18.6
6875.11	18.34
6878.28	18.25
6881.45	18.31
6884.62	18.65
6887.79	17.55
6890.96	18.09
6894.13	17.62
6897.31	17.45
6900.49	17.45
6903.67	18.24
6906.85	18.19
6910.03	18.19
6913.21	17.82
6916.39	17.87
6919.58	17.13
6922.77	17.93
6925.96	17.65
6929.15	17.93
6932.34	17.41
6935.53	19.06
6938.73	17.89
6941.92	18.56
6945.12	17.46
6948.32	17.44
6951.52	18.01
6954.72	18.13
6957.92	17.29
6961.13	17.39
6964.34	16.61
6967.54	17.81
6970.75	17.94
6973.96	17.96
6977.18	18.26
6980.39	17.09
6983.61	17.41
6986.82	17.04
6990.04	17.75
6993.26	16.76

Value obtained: 1.08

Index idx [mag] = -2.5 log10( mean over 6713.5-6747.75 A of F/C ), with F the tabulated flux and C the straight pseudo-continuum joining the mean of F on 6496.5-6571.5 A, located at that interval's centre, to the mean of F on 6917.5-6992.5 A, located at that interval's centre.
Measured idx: -0.01 mag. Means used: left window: 18.3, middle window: 18.2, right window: 17.7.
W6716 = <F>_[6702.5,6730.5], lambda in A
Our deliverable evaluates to 18.3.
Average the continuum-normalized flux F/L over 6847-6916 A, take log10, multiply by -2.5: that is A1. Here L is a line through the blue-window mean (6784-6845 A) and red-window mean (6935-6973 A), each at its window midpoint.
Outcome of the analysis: 0.00 mag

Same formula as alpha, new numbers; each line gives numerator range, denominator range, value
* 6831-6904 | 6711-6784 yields 1.03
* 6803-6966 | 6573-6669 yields 1.05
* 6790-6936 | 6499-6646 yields 1.07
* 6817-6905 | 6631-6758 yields 1.03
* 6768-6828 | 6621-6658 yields 1.03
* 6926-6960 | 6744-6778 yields 1.04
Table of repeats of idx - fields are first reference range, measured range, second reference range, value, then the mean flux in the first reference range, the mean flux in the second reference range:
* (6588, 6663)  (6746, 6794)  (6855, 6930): 0.01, 18.6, 17.9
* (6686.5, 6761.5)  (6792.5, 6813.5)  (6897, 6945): -0.01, 18.3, 17.9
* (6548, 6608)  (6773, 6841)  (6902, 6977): -0.01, 18.1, 17.8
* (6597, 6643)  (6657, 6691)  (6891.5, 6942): 0.01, 18.6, 17.9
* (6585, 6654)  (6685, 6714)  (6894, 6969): 0.00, 18.6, 17.8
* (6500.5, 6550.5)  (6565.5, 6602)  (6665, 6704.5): 0.00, 18.7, 18.3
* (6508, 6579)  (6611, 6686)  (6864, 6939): -0.02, 18.2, 18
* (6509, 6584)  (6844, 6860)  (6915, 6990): -0.01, 18.2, 17.7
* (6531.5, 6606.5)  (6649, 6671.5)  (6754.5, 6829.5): -0.02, 18.2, 18.1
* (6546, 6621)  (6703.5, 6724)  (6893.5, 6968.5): -0.02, 18.2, 17.8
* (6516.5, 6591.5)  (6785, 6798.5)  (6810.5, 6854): 0.02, 18.2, 18.1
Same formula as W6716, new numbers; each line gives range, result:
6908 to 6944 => 17.9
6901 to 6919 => 18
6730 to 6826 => 18.2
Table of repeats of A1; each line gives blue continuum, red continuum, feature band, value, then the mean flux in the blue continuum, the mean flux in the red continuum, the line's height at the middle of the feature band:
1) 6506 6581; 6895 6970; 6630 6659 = -0.03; 18.2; 17.8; 18.1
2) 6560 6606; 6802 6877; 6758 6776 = 0.01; 18.1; 18.1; 18.1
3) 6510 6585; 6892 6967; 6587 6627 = -0.03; 18.2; 17.8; 18.1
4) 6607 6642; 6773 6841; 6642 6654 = 0.01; 18.5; 18.2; 18.5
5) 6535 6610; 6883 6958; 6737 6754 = -0.01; 18.2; 17.9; 18.1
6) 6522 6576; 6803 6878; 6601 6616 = -0.06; 17.9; 18.1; 18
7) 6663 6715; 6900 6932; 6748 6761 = -0.01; 18.3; 17.8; 18.2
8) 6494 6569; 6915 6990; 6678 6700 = -0.02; 18.3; 17.7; 18.1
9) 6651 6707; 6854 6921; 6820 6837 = 0.00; 18.4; 17.9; 18.1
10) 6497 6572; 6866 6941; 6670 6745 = -0.01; 18.3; 18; 18.1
